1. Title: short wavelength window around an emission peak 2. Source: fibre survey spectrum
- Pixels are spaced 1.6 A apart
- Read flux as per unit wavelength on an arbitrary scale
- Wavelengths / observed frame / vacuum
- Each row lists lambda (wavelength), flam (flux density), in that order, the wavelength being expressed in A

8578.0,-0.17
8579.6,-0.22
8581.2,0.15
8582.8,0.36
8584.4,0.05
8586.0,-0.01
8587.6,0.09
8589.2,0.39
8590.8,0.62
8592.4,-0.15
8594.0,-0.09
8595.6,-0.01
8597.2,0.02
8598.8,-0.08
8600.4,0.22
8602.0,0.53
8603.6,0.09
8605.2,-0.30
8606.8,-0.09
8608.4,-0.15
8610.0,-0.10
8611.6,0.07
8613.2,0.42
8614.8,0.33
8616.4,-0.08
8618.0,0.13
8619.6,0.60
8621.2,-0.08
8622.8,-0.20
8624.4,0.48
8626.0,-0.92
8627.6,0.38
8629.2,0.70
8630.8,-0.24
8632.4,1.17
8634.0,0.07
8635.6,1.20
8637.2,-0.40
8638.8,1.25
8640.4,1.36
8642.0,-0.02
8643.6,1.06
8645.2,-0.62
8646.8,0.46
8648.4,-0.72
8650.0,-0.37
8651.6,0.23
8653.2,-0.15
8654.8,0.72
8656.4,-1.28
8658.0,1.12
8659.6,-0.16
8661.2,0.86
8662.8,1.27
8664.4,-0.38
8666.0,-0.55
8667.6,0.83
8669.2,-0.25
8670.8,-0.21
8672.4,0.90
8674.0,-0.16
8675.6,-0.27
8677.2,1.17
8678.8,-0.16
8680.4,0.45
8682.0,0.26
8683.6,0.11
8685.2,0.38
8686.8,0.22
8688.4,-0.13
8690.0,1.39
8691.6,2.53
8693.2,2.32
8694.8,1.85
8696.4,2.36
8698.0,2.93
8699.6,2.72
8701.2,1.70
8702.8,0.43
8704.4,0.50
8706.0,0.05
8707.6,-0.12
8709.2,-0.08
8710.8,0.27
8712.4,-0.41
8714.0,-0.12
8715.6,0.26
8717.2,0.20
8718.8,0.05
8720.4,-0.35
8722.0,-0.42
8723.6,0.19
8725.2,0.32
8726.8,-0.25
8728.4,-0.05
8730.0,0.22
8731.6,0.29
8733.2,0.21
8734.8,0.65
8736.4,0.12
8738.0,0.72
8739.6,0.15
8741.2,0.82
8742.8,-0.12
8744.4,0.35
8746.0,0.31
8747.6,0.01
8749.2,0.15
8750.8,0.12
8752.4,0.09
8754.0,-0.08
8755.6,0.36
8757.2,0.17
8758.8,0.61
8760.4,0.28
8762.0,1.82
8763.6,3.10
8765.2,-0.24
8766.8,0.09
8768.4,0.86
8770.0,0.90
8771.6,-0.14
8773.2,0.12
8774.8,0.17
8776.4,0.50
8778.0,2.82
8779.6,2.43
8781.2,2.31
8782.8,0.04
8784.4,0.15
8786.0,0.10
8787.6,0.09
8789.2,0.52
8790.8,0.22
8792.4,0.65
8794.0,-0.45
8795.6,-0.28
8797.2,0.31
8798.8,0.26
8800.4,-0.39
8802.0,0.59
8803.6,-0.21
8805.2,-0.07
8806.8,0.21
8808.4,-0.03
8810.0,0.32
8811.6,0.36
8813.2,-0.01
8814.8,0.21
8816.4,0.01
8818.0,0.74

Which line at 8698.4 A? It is [O II] 3727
